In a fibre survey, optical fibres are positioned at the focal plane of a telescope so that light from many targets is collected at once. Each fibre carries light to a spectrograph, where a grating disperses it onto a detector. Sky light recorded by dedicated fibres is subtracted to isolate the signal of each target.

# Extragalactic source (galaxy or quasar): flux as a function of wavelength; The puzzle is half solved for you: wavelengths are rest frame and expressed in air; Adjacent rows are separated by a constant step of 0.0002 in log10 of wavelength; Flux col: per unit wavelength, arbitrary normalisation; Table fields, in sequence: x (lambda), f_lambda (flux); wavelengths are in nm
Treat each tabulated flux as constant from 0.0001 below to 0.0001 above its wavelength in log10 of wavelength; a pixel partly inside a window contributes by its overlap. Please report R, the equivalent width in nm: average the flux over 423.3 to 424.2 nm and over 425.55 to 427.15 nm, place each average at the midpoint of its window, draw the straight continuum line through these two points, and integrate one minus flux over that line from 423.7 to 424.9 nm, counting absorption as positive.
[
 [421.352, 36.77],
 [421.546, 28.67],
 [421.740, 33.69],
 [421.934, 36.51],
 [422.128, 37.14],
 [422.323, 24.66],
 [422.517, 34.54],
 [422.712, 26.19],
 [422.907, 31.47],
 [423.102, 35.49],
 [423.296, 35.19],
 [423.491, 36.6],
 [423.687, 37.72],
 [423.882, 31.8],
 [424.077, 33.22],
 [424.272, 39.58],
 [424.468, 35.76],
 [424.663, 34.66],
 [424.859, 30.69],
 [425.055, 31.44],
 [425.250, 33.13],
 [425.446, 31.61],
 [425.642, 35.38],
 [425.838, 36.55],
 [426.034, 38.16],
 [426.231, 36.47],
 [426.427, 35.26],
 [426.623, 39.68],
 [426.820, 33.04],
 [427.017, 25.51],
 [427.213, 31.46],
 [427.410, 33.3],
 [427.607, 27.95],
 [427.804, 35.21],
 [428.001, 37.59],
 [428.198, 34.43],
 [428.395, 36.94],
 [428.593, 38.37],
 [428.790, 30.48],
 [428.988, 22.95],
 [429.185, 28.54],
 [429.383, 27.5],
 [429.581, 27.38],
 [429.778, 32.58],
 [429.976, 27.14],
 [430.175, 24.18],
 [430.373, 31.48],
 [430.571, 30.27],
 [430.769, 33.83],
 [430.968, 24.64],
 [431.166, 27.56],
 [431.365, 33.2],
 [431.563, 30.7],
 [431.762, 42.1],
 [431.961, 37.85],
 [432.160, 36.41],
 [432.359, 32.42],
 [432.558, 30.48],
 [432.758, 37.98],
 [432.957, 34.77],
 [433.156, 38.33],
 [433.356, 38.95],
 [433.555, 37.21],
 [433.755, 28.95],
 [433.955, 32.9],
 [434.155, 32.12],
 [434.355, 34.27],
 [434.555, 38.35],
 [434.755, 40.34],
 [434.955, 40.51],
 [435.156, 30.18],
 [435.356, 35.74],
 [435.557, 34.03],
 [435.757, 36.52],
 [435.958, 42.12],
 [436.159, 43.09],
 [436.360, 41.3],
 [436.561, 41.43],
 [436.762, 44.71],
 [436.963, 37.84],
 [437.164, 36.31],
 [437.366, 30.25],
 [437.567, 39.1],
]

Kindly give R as 0.01 nm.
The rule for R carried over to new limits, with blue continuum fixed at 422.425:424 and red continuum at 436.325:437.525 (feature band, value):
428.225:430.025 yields 0.265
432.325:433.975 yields 0.103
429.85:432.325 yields 0.326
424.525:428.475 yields 0.097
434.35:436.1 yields 0.034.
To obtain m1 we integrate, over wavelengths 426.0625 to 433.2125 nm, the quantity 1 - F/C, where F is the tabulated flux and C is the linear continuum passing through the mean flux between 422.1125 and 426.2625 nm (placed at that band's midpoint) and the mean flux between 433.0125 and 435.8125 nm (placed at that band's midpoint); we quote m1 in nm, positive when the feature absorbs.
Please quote 0.475 nm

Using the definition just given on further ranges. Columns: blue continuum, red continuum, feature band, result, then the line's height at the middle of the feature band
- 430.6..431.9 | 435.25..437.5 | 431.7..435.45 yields -0.085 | 35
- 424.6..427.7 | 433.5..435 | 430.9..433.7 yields 0.032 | 34.9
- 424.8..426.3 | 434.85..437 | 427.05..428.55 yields 0.068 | 35.2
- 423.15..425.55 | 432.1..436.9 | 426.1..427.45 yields 0.049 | 34.9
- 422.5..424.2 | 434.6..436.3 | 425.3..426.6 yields -0.044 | 34.5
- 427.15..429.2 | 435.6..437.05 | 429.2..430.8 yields 0.251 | 34.5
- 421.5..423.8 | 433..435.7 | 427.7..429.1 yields 0.030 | 34.4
